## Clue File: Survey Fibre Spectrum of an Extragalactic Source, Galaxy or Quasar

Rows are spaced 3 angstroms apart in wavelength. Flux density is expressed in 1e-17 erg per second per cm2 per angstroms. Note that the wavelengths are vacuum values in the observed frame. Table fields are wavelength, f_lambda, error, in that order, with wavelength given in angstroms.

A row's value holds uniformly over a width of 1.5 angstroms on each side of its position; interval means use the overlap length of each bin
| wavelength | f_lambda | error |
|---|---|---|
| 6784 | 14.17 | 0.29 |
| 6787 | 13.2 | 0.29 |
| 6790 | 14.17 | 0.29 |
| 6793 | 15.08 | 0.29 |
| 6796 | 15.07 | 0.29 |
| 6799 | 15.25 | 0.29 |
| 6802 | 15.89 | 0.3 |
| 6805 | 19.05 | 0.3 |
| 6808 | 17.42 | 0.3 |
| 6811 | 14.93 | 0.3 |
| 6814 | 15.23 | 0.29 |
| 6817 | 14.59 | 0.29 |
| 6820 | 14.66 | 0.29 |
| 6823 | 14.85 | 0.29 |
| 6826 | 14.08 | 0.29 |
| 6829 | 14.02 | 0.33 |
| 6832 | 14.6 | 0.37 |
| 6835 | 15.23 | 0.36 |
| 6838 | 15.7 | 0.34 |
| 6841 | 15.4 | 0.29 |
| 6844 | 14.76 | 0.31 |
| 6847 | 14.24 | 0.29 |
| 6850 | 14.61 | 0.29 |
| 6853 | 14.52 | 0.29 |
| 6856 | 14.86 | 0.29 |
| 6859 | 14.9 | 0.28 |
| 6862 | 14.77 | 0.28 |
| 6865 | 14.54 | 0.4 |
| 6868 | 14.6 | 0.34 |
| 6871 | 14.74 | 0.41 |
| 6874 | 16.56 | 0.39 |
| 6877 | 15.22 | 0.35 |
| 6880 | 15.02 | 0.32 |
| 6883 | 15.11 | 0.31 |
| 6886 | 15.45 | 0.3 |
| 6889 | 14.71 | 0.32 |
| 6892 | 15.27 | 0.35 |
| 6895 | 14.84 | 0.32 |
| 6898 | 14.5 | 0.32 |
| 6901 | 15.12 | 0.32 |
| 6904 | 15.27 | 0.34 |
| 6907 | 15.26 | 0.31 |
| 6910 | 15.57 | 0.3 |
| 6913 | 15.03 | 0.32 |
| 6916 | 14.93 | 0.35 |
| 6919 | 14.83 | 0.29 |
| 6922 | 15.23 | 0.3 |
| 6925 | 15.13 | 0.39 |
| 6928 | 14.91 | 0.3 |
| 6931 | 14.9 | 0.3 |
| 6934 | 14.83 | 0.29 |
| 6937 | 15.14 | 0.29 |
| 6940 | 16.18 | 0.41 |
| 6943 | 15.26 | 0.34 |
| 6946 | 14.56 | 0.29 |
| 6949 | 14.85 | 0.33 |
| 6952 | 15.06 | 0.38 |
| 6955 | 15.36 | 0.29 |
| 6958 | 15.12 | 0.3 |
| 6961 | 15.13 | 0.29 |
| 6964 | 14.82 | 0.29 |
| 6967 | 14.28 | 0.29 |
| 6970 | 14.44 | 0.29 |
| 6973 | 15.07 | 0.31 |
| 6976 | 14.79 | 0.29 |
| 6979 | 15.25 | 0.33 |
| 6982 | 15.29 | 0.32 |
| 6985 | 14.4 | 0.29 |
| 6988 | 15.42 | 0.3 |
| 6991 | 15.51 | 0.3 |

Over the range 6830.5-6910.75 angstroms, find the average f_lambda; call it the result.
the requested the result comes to 15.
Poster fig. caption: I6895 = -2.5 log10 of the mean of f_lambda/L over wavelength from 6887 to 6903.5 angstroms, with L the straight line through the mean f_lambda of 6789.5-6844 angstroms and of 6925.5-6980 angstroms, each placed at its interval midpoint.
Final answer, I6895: 0.01 mag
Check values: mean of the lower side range 15.3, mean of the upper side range 15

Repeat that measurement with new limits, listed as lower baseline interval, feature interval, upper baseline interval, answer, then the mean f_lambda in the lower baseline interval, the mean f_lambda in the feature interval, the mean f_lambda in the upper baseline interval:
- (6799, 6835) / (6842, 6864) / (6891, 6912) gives 0.04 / 15.4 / 14.7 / 15.1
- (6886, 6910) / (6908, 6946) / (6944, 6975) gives -0.01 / 15.1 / 15.1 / 14.9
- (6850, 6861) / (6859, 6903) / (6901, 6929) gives -0.01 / 14.7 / 15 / 15.1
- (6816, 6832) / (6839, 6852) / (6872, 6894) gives 0.00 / 14.5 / 14.8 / 15.3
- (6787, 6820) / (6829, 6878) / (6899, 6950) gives 0.03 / 15.5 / 14.9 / 15.1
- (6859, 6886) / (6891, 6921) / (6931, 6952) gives 0.00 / 15.1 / 15.1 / 15.1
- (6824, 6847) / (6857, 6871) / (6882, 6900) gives 0.01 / 14.8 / 14.7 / 15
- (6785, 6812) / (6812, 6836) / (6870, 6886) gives 0.06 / 15.5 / 14.7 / 15.4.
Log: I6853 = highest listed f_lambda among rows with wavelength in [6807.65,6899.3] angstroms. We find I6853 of 17.42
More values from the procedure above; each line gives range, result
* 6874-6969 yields 16.56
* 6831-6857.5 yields 15.7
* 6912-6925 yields 15.23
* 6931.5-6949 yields 16.18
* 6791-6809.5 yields 19.05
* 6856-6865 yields 14.9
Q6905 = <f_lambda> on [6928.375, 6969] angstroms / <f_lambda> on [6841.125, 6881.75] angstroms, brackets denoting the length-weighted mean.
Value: 1.01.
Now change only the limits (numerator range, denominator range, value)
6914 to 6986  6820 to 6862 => 1.02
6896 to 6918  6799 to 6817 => 0.93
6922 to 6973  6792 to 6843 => 0.98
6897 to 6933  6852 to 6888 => 1.00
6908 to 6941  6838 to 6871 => 1.03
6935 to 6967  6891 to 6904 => 1.01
